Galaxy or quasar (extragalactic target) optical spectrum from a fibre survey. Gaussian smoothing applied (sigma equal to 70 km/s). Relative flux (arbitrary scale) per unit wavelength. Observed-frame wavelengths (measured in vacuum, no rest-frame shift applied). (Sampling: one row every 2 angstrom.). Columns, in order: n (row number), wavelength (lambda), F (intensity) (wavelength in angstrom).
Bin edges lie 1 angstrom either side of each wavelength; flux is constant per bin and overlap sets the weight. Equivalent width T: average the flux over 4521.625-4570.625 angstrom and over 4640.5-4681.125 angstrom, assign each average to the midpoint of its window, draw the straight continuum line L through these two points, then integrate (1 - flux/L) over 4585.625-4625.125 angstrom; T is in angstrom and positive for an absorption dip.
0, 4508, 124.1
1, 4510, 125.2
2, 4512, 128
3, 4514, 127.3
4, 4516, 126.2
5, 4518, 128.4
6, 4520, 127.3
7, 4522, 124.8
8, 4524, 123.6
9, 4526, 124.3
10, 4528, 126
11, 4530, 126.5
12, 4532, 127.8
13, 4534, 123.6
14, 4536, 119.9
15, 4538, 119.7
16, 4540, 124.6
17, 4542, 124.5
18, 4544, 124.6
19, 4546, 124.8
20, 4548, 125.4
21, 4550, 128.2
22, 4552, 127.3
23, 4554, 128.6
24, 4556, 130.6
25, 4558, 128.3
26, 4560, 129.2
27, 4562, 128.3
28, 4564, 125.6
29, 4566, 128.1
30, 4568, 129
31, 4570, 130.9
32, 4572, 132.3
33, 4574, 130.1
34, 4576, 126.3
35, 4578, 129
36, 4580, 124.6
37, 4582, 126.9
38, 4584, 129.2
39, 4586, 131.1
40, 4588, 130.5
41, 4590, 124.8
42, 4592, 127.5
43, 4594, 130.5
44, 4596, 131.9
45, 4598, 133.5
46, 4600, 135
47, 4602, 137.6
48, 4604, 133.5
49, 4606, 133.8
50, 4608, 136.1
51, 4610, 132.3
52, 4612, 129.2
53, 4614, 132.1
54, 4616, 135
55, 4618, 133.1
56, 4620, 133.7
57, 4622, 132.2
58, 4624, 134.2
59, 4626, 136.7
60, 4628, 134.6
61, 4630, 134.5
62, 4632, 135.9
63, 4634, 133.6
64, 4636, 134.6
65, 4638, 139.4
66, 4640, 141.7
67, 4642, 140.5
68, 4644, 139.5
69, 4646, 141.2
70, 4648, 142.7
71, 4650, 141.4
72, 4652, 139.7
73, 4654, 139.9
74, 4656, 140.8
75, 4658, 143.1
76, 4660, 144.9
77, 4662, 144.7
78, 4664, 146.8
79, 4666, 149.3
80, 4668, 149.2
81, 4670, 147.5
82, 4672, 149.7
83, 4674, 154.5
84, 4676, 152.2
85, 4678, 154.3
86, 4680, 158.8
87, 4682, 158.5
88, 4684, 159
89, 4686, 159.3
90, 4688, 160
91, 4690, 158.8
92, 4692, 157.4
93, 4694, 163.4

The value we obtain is 1.2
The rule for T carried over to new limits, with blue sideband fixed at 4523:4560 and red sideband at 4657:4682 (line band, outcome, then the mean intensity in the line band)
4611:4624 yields 0.68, 133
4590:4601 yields 0.39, 131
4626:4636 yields 0.54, 135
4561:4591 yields 0.83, 128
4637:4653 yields 0.50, 141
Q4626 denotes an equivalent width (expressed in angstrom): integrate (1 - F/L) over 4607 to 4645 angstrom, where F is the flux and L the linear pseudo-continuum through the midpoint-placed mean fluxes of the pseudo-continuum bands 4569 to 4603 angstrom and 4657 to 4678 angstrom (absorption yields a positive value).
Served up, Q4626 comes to 1.1 angstrom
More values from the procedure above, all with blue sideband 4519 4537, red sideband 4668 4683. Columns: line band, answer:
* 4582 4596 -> 0.8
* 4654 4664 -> 0.5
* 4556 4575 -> 0.4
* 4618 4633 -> 1.0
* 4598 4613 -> 0.6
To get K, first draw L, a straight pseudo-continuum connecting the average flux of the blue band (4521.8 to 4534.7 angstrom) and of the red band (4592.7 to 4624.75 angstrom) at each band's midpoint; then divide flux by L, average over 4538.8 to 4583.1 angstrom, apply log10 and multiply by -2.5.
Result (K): 0.01 mag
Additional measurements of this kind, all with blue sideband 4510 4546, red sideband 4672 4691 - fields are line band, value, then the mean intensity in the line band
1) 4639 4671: 0.060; 143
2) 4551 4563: 0.020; 129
